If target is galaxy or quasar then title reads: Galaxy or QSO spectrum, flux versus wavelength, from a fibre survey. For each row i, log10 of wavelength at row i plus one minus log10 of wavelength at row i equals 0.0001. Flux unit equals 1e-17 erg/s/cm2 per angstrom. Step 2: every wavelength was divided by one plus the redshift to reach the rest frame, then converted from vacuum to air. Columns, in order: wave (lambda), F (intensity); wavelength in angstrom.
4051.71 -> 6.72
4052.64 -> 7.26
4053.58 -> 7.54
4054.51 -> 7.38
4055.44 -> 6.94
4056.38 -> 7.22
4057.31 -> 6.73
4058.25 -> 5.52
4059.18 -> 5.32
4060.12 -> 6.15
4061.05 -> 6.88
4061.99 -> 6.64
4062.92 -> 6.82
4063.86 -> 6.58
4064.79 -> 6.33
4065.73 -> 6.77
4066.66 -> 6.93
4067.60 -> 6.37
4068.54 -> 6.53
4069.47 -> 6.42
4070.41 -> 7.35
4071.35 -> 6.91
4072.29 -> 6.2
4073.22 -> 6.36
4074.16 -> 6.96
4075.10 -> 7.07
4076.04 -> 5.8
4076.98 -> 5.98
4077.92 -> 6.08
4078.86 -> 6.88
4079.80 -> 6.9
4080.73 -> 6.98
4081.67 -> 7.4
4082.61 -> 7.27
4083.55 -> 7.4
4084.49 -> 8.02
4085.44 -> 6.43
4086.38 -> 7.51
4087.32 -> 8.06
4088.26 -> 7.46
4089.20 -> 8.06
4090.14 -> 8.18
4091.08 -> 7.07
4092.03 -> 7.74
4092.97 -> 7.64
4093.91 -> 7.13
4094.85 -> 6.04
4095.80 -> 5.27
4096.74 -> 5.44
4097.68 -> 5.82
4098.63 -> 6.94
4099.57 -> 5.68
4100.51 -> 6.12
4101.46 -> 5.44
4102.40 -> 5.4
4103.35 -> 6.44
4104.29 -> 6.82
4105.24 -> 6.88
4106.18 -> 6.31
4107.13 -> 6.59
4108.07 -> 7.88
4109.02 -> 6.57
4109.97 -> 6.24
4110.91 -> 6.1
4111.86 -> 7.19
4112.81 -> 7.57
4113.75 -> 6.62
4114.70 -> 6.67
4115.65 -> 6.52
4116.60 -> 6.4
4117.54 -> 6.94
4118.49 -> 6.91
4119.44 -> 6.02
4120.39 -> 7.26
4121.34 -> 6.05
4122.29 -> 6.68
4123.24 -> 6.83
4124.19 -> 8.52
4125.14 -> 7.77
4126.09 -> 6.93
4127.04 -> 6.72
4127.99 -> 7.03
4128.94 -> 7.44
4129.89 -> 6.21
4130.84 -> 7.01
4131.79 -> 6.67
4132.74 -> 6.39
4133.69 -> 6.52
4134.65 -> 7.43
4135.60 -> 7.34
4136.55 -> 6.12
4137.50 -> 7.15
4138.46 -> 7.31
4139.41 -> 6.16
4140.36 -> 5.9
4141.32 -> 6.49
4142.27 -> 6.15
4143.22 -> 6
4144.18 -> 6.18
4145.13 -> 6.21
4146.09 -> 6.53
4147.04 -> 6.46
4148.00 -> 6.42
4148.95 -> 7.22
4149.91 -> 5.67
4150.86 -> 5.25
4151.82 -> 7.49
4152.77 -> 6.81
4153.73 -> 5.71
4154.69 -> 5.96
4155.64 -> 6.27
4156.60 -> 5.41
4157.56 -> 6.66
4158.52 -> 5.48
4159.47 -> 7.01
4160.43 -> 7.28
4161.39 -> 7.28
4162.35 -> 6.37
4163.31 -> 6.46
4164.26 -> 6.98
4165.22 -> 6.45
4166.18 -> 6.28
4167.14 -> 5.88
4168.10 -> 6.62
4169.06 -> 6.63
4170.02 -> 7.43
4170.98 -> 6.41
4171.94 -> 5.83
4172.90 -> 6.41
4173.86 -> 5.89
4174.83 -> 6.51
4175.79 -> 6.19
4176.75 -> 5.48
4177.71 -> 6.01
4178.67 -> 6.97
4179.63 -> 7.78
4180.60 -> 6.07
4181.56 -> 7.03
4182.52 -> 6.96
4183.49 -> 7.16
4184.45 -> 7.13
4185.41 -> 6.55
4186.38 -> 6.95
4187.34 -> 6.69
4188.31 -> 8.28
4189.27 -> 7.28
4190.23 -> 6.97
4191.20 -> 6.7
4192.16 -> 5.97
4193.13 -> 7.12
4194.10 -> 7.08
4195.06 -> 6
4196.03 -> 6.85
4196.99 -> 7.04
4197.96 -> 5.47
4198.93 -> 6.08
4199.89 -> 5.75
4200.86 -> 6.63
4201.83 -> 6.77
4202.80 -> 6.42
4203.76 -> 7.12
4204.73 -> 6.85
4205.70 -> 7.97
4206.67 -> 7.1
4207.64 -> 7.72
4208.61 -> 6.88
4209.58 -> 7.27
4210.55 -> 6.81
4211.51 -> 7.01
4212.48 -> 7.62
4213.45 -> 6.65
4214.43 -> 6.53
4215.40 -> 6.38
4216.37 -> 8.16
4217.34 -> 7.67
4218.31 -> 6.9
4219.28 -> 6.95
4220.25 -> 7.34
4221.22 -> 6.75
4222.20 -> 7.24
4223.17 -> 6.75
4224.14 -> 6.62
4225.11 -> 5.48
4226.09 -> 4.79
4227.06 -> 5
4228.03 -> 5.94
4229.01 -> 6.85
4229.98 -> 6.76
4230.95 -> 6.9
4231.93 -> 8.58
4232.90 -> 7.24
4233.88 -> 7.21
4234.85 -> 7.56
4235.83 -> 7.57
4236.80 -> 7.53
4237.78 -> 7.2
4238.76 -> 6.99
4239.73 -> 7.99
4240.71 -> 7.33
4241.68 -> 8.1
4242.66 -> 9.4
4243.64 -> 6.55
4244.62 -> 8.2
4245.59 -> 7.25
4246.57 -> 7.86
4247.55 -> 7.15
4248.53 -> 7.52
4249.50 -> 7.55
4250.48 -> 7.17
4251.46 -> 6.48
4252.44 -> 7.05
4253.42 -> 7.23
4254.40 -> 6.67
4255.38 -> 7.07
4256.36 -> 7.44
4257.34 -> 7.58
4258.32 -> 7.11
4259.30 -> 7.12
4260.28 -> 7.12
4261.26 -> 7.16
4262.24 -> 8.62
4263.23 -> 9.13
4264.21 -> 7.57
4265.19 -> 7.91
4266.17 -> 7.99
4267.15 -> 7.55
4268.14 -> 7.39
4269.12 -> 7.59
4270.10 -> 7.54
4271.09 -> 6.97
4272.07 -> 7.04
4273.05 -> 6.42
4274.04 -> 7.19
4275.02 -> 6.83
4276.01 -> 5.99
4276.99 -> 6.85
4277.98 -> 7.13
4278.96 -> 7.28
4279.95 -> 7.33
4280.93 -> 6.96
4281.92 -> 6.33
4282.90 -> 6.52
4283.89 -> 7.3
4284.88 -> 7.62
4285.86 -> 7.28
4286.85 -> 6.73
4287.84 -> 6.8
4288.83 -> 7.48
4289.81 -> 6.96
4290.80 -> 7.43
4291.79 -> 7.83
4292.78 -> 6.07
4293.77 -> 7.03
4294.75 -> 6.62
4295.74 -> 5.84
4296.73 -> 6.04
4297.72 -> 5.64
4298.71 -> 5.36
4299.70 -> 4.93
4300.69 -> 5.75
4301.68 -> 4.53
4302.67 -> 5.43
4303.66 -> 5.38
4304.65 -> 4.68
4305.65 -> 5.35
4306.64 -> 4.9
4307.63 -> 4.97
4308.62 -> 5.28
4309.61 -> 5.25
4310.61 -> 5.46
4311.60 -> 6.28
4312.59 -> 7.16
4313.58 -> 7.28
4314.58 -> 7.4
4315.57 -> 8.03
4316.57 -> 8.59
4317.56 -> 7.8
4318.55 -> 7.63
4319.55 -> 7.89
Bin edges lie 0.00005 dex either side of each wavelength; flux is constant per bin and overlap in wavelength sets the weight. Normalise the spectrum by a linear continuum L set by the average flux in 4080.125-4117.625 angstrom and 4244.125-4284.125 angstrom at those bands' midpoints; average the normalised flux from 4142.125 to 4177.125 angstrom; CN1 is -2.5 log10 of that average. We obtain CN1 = 0.10 mag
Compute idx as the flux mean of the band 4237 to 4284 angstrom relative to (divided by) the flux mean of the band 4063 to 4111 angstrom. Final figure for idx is 1.09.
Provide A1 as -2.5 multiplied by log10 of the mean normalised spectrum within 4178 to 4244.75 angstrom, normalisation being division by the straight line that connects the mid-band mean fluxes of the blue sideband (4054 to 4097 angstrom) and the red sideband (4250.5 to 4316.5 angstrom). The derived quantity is -0.03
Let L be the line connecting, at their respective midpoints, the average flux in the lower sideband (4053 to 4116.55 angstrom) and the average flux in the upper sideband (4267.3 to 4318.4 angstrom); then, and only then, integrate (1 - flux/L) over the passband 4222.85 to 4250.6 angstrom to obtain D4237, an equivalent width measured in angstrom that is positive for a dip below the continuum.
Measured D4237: -2.3 angstrom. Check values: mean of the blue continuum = 6.72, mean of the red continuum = 6.56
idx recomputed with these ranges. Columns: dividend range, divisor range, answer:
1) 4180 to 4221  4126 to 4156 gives 1.06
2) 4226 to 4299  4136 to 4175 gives 1.11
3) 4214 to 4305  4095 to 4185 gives 1.07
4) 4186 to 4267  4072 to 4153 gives 1.06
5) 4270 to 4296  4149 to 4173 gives 1.08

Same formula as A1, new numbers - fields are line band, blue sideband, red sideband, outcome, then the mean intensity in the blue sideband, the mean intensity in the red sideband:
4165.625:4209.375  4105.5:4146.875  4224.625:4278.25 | 0.05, 6.73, 7.23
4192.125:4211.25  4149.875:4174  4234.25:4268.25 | 0.02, 6.4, 7.52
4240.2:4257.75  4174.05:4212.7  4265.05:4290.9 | -0.06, 6.79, 7.11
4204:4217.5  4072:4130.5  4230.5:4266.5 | 0.02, 6.79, 7.51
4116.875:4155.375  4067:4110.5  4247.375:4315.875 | 0.02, 6.74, 6.76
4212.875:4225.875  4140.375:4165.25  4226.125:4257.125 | 0.03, 6.38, 7.24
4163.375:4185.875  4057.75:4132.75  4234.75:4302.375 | 0.06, 6.73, 7.1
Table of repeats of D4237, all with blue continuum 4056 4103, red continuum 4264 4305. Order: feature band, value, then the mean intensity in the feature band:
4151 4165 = 0.4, 6.48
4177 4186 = -0.2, 6.82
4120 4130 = -0.6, 7.07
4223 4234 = 0.3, 6.48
